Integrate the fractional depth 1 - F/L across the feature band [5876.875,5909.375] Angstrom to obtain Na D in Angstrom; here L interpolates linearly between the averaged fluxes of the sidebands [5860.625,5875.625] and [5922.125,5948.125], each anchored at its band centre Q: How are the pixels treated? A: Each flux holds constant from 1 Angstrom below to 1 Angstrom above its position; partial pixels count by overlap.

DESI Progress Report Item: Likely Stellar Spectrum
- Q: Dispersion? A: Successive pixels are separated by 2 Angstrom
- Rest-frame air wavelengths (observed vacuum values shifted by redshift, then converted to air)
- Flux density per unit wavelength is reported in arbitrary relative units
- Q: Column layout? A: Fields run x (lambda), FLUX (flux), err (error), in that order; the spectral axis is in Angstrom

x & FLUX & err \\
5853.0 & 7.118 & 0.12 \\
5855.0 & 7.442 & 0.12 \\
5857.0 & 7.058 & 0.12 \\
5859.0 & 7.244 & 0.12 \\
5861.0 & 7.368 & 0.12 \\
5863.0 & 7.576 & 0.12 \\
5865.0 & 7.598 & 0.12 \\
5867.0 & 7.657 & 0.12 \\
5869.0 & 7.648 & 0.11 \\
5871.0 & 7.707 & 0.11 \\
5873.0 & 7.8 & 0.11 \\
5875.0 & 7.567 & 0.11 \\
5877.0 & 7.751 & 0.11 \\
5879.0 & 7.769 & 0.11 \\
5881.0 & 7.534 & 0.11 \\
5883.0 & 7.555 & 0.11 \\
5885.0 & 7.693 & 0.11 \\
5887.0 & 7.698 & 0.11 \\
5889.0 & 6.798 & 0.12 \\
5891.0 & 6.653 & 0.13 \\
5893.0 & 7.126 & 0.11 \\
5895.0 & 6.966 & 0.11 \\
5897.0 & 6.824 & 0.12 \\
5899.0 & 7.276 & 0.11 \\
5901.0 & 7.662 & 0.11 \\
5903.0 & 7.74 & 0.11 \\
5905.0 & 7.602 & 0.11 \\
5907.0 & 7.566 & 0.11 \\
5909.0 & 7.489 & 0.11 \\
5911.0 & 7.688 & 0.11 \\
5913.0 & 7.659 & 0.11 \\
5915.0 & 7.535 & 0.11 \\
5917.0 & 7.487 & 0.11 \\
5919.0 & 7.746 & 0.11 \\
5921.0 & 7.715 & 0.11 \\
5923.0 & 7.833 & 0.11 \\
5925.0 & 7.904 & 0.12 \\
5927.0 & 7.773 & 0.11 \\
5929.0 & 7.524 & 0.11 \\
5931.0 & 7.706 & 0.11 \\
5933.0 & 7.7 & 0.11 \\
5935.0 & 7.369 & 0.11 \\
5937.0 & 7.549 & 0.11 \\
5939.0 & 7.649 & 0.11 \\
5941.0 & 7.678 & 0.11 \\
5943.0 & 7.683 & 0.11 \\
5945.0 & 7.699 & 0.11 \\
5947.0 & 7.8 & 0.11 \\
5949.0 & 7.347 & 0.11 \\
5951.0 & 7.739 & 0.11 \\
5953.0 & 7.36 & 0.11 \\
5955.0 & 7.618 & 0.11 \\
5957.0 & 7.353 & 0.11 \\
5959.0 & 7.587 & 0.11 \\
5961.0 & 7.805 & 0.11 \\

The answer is 1.12 Angstrom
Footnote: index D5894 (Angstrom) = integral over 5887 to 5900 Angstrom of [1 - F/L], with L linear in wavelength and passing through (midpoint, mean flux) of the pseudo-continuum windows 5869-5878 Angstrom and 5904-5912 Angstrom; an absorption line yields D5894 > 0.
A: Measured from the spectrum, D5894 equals 1.1 Angstrom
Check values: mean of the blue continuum 7.7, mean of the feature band 7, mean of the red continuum 7.59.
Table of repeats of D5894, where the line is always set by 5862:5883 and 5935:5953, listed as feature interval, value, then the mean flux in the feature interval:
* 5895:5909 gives 0.4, 7.41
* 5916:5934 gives -0.2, 7.71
